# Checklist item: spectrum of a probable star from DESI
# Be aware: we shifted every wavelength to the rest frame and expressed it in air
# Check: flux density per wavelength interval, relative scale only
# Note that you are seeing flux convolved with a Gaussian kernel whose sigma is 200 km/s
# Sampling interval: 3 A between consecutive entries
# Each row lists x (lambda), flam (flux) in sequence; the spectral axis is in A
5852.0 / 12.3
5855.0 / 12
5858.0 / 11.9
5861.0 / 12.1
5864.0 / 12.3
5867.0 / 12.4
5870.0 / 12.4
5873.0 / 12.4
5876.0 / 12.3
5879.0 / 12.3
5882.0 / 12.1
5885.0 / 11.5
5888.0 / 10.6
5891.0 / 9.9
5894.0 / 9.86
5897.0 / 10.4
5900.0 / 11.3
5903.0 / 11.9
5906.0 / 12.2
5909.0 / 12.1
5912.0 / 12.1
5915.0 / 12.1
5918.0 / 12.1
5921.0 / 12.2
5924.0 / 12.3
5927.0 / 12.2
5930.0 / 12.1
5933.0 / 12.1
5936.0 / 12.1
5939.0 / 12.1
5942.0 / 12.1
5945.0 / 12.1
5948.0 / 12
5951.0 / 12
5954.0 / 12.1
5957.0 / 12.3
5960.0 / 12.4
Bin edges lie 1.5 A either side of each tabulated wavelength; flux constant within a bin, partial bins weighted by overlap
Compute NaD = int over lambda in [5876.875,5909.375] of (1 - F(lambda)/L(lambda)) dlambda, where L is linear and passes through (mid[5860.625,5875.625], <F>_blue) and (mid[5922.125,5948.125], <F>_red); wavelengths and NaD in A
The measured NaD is 2.6 A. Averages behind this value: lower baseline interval 12.3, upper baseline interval 12.1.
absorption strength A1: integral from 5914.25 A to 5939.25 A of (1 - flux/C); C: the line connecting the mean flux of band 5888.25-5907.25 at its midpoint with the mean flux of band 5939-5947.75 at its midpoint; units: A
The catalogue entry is -1.1 A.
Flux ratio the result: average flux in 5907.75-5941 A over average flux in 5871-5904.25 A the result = 1.1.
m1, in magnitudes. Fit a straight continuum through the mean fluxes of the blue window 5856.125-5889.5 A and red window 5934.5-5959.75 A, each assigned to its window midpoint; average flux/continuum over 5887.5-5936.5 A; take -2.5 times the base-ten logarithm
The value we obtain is 0.04 mag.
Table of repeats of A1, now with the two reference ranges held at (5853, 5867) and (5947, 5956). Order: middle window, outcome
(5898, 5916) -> 0.3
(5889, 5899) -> 1.6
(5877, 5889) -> 0.4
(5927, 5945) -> -0.1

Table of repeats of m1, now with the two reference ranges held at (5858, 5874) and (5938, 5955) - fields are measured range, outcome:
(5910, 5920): 0.00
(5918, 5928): -0.01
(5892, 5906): 0.11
